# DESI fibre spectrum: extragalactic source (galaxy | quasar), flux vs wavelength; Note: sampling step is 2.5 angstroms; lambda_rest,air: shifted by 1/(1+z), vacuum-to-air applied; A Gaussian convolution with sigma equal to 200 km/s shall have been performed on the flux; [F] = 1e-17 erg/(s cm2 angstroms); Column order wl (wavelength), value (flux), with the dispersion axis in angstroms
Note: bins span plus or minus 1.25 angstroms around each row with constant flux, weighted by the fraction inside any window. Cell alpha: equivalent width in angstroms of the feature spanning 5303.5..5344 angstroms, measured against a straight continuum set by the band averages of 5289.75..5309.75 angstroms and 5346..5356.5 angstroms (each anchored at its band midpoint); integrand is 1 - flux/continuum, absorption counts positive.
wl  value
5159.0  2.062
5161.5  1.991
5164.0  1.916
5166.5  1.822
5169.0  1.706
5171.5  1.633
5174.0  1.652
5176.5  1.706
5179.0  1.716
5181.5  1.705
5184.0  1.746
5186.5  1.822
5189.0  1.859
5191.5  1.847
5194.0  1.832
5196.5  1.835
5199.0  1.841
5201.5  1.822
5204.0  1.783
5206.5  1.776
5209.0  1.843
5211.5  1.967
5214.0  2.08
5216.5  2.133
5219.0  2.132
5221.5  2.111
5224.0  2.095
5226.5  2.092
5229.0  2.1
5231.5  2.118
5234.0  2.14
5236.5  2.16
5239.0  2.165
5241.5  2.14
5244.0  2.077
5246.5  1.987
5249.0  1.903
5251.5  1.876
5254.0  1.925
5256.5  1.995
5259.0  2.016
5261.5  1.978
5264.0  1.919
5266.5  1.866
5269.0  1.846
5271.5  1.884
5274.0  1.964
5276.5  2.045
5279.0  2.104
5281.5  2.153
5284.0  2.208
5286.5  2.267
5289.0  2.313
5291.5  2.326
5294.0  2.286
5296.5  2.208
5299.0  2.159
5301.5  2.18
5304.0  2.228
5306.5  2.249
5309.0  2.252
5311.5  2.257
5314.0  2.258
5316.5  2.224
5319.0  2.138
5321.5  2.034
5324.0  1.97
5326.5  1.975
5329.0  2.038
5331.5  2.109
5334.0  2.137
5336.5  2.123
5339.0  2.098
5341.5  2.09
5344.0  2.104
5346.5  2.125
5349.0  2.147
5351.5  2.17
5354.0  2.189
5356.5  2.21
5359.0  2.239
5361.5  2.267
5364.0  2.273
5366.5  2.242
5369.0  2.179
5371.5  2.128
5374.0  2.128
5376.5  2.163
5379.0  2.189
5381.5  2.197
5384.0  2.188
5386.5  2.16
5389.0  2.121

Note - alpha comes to 1.31 angstroms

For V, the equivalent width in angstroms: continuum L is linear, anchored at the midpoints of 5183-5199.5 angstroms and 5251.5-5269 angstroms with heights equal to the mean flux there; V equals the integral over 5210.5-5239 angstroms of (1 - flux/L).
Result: -3.4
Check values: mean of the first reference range 1.83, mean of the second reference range 1.94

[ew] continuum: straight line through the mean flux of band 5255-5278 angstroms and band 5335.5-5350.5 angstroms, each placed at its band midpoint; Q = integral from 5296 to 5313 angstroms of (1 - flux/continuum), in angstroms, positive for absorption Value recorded -1.6 angstroms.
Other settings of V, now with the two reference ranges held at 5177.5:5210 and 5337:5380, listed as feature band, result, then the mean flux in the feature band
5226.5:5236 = -1.18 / 2.12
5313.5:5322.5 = -0.34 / 2.16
